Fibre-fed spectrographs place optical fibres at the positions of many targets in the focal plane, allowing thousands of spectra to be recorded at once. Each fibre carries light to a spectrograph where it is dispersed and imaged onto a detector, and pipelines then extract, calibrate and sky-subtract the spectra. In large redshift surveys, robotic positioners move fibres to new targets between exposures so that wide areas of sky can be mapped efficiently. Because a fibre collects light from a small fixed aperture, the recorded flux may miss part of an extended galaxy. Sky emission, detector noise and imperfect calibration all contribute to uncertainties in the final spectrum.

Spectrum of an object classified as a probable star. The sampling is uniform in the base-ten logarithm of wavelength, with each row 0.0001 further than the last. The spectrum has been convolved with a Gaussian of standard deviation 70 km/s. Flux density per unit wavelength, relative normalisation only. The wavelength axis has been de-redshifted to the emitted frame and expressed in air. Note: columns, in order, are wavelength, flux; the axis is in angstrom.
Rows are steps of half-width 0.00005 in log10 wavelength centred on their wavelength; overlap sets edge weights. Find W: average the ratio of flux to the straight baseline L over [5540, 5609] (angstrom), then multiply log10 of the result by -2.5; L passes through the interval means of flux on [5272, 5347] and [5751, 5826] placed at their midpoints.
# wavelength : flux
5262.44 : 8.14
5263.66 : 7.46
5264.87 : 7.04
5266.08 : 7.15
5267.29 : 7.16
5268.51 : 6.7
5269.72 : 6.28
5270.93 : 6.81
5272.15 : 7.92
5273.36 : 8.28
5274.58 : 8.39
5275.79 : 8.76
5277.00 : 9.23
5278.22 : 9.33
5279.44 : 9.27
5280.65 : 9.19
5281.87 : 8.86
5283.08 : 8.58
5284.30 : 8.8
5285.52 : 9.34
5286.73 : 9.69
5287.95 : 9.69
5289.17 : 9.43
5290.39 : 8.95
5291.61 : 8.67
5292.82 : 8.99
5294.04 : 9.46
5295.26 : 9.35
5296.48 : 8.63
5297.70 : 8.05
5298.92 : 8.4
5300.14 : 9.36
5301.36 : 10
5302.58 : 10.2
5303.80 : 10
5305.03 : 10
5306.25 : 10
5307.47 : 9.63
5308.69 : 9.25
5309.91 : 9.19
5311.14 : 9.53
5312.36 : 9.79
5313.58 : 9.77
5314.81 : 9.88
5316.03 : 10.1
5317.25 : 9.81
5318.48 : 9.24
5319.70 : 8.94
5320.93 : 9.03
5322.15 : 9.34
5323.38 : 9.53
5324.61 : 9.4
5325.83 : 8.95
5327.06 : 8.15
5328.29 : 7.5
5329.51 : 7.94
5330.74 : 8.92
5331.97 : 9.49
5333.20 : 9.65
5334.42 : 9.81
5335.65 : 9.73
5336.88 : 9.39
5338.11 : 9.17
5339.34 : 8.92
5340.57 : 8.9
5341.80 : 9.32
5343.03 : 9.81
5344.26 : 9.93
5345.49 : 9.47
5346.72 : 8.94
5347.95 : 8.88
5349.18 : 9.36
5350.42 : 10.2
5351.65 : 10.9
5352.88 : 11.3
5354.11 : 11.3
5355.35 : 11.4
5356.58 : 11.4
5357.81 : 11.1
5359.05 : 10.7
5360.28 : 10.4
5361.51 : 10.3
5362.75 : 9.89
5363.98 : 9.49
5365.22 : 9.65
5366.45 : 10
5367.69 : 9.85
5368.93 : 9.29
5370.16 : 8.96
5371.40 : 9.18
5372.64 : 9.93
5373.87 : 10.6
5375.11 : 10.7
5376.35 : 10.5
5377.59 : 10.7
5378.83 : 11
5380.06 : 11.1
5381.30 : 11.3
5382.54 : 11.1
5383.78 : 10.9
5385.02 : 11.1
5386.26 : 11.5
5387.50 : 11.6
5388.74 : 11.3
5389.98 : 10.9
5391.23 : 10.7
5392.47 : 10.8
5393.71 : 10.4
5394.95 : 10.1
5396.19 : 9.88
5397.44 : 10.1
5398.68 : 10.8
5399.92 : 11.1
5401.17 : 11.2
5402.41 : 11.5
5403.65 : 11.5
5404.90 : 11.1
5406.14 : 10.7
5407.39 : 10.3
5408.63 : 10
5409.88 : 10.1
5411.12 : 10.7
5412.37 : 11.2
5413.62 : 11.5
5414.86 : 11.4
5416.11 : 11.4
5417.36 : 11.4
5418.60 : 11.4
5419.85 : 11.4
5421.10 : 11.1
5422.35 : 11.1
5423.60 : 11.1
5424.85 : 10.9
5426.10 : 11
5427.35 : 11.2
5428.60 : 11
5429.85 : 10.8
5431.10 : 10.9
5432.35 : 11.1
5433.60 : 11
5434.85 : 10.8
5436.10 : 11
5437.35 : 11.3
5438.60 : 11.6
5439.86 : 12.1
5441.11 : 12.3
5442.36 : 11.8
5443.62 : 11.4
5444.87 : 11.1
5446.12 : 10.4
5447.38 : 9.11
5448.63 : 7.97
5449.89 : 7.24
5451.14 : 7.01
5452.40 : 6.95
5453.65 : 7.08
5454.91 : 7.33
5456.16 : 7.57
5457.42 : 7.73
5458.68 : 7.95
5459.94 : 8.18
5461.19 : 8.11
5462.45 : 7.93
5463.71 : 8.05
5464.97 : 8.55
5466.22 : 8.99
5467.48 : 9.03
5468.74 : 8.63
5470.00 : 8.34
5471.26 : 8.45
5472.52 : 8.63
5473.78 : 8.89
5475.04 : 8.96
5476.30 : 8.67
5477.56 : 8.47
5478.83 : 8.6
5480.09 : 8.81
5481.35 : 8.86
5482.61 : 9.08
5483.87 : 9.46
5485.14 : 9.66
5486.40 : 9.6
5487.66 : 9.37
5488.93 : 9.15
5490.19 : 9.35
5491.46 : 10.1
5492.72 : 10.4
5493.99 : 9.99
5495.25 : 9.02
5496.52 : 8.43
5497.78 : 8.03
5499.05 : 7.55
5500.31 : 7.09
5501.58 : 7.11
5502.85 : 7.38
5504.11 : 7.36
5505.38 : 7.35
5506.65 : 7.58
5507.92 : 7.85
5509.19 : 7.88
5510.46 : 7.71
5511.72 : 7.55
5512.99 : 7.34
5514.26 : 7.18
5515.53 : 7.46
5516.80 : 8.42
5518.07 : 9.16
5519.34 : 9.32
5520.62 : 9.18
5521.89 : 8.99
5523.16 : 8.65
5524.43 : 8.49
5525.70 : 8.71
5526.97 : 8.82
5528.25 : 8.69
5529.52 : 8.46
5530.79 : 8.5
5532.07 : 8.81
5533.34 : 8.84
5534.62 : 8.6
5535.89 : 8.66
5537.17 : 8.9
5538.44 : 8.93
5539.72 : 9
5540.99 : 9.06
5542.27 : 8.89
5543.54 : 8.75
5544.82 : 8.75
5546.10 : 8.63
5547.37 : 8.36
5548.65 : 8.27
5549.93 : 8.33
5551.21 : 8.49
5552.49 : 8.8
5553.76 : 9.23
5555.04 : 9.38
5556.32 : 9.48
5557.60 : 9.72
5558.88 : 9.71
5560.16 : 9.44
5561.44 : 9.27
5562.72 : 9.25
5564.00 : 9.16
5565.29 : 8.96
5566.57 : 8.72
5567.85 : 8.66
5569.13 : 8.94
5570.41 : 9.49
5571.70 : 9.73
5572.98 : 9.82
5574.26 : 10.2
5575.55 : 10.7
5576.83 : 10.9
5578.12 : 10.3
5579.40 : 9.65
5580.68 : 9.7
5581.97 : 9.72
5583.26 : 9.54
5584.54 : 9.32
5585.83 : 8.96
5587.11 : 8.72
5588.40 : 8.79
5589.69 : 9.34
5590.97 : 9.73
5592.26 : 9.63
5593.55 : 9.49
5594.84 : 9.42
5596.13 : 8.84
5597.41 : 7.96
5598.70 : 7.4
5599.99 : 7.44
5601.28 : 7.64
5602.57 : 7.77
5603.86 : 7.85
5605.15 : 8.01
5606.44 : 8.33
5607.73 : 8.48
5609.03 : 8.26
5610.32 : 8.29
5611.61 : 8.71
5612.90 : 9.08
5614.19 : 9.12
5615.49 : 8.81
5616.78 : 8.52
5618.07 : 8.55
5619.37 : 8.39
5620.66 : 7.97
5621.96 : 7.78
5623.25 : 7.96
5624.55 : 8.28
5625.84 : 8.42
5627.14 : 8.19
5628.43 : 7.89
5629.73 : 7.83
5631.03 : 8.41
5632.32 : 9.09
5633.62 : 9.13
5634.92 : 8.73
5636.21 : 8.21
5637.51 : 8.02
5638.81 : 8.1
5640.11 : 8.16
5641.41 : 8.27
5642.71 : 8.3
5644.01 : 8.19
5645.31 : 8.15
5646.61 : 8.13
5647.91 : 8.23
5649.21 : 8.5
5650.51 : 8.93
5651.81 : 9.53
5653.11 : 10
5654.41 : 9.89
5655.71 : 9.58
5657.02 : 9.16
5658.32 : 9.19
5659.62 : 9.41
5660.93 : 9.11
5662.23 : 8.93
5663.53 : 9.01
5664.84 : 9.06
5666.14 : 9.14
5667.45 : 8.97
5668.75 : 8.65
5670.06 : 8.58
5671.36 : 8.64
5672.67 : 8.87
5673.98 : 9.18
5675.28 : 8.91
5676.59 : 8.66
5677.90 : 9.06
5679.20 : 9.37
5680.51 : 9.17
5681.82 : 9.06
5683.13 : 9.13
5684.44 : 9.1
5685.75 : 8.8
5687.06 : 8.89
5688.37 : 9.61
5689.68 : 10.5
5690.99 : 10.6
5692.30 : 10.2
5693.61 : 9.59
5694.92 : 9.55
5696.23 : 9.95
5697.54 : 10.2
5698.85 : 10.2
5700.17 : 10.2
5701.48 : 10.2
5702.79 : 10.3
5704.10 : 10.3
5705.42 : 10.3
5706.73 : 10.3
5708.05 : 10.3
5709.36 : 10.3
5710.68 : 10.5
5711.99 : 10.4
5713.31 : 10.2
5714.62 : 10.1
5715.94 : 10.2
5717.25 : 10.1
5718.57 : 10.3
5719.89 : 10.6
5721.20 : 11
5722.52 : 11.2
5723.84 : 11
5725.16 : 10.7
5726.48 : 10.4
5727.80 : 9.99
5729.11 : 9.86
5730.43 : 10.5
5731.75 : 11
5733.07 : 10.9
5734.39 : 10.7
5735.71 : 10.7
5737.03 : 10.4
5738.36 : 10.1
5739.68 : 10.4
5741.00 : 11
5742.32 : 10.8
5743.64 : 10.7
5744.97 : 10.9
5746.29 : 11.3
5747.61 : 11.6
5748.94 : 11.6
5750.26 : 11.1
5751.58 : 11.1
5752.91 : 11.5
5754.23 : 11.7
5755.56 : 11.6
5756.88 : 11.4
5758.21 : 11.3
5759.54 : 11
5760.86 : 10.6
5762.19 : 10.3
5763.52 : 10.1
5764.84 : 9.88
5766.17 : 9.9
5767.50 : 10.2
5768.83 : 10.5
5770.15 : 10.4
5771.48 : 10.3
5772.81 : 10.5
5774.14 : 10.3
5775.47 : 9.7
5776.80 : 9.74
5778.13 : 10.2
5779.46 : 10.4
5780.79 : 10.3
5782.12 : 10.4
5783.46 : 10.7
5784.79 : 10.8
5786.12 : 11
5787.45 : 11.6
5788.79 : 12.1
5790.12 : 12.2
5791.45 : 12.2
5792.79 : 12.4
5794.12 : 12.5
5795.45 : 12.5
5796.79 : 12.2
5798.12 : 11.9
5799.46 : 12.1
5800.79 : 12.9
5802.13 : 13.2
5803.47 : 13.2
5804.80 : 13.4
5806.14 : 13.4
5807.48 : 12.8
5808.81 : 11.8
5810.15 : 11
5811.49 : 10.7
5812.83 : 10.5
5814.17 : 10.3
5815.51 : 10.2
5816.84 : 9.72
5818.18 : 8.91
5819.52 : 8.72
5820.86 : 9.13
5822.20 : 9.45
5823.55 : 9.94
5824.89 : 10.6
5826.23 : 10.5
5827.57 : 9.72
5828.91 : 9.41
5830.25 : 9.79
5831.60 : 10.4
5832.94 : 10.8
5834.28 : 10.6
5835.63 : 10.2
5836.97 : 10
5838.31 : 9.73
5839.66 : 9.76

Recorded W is 0.13 mag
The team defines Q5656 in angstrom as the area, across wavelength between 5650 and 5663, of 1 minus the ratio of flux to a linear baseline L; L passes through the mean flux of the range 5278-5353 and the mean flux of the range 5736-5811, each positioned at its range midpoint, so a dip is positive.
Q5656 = 1.66 angstrom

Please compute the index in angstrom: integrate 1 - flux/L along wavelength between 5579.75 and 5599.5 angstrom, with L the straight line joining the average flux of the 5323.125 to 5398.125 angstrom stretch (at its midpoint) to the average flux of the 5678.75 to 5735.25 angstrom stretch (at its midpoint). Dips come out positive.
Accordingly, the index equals 2.0 angstrom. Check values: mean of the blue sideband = 10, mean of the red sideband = 10.1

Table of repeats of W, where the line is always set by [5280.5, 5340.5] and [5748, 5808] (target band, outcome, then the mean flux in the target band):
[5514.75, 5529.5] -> 0.17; 8.69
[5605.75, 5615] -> 0.22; 8.61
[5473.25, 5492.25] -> 0.10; 9.15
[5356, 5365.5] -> -0.10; 10.4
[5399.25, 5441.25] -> -0.14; 11.1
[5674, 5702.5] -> 0.14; 9.57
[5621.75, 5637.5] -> 0.27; 8.33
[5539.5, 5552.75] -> 0.19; 8.65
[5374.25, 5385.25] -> -0.14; 10.9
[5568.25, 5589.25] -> 0.09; 9.64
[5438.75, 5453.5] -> 0.01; 9.73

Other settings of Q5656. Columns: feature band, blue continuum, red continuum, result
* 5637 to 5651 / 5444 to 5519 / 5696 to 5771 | 2.22 angstrom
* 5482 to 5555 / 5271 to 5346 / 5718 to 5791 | 9.89 angstrom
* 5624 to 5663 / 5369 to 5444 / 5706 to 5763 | 7.67 angstrom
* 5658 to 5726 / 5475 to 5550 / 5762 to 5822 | 2.91 angstrom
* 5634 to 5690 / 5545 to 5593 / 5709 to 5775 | 6.37 angstrom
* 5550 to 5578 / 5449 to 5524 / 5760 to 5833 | -1.37 angstrom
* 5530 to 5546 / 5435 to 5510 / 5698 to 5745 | 0.83 angstrom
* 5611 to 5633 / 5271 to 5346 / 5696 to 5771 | 3.92 angstrom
